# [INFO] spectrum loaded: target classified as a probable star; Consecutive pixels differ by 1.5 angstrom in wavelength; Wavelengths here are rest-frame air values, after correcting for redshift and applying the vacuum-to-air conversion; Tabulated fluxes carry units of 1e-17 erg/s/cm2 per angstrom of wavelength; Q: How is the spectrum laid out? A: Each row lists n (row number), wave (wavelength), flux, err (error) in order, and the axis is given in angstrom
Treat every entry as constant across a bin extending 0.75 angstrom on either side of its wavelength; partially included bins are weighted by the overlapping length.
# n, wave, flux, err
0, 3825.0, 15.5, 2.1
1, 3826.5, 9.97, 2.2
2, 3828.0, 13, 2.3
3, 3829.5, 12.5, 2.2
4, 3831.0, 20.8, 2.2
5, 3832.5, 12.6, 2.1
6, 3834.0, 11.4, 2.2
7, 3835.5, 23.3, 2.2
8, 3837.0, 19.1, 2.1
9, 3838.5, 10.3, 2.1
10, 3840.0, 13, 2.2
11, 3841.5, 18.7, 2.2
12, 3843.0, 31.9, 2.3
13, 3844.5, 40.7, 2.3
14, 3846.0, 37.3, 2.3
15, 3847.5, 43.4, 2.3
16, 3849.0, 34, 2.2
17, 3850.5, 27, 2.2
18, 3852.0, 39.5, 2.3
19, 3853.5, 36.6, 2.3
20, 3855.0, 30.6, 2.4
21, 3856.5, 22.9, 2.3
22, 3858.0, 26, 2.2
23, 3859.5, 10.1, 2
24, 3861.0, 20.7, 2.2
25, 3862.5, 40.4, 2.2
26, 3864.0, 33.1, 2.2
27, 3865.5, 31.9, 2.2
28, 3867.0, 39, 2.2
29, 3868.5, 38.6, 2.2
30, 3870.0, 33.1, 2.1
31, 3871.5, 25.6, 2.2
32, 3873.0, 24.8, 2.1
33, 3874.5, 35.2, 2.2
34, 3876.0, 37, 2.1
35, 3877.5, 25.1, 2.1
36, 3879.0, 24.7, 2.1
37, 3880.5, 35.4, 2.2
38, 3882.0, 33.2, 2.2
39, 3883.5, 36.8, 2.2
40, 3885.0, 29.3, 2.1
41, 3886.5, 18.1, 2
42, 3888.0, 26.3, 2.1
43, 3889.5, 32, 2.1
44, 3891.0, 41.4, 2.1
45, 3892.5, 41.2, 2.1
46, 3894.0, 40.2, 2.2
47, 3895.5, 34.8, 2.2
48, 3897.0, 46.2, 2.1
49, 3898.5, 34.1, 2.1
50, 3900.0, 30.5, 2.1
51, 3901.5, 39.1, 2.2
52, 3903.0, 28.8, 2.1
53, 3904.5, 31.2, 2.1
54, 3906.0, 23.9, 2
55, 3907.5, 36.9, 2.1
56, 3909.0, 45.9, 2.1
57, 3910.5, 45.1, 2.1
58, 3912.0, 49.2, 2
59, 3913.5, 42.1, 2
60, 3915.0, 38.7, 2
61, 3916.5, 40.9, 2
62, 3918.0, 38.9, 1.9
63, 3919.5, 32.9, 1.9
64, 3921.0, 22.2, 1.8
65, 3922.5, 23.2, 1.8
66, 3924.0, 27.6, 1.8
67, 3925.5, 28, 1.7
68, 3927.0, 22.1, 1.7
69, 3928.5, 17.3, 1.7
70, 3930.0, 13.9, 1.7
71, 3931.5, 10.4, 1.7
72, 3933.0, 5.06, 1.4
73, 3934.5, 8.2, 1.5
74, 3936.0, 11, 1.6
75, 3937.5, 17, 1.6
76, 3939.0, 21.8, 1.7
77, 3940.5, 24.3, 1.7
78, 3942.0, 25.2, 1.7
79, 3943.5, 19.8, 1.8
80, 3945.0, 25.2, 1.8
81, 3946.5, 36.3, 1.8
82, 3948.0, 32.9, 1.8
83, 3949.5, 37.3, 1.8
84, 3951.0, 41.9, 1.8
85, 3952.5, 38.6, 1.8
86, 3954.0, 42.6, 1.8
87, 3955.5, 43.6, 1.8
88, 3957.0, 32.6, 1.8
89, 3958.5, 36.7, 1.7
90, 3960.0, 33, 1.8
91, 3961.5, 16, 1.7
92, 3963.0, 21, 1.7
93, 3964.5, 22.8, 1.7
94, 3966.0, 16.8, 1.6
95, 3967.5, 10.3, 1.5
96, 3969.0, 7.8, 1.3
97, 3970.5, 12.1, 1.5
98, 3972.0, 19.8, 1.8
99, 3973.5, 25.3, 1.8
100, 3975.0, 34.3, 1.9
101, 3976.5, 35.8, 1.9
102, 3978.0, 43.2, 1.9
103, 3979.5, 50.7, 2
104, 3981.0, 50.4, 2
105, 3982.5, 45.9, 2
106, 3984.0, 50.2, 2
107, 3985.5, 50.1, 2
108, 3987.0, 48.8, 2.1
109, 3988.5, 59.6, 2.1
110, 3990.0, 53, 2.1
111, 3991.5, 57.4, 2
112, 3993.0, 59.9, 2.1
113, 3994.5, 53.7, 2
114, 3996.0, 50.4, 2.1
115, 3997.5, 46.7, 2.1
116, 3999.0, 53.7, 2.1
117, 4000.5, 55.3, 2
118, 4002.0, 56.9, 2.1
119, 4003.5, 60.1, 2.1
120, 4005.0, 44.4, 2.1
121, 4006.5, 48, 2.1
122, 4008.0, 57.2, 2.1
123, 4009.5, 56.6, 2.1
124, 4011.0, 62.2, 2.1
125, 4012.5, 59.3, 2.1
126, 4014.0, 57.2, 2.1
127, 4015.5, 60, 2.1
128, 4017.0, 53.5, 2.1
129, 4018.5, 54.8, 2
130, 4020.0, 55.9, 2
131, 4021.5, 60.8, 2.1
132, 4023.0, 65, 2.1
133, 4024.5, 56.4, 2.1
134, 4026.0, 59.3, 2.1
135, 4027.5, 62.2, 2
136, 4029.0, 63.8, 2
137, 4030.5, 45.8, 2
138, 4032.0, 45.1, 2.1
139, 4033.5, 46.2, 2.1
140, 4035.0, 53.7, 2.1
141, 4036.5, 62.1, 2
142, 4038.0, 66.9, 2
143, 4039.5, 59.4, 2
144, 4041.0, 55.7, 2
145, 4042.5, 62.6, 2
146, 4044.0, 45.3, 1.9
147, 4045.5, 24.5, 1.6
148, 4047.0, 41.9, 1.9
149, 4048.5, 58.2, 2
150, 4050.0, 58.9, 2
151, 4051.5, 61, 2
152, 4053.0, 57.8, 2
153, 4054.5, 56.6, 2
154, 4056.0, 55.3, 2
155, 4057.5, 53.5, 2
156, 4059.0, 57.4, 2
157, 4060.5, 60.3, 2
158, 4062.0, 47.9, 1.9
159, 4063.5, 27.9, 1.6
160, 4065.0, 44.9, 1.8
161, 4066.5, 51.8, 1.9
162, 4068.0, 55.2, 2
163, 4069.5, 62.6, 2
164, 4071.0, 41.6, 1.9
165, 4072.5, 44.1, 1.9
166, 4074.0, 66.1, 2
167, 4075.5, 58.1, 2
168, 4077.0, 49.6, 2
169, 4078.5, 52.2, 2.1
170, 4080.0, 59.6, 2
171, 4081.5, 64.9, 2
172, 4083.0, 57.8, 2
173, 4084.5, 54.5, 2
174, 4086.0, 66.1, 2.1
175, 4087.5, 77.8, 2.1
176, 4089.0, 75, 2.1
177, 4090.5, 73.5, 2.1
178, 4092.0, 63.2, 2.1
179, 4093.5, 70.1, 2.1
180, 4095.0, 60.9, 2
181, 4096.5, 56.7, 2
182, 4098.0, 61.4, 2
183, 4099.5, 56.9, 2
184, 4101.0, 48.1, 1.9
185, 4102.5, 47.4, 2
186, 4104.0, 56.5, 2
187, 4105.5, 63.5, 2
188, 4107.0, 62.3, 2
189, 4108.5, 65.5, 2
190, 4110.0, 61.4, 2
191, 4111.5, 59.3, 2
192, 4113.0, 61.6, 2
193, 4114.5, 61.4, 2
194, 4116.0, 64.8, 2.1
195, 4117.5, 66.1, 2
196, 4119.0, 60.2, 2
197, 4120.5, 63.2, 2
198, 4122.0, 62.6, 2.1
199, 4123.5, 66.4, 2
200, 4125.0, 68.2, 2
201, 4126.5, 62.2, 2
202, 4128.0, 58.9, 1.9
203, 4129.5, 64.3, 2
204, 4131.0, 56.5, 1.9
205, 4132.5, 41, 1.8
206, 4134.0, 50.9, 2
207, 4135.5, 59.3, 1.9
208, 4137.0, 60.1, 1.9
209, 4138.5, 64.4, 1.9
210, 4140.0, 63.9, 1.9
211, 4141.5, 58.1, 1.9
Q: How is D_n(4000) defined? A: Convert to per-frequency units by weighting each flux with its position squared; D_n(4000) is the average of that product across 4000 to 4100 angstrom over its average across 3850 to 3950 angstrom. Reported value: 2.04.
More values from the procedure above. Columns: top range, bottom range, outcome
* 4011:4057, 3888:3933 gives 1.82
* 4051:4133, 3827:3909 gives 2.23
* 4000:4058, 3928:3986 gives 2.06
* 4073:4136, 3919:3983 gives 2.47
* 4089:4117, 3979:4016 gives 1.20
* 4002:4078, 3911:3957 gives 2.04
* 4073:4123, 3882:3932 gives 2.08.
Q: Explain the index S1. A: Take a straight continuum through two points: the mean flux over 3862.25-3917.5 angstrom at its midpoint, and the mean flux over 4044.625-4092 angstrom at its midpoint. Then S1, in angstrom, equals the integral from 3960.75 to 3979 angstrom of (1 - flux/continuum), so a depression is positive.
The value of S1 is 9.0 angstrom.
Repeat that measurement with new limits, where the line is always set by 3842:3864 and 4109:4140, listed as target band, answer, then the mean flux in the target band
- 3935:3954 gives 6.2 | 27.9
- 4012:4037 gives -3.3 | 56.5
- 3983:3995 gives -2.0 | 53.9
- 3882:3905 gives 1.2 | 34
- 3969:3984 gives 3.4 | 34.6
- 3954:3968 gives 5.2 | 27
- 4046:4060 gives -0.6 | 55.1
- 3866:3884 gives 0.8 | 32.3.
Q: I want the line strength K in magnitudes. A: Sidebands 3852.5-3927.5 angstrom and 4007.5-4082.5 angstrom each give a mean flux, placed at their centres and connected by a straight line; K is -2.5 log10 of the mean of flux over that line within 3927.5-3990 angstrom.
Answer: 0.42 mag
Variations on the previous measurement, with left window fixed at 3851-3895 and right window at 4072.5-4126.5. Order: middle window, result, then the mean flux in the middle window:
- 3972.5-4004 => -0.05 mag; 49.3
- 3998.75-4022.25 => -0.13 mag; 56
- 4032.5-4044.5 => -0.06 mag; 56.5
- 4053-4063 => 0.03 mag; 54.7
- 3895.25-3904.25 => -0.02 mag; 35.4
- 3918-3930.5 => 0.48 mag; 24.5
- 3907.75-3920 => -0.14 mag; 41.7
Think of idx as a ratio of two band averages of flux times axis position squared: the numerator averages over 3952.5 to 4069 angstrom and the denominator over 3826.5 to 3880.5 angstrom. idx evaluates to 1.9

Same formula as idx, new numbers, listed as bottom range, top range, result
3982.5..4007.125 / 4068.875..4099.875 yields 1.20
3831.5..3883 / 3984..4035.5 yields 2.09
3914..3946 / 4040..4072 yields 2.41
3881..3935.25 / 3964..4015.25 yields 1.51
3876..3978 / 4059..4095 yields 2.14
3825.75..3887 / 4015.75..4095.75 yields 2.30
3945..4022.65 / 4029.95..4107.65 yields 1.34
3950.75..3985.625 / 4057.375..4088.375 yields 1.81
